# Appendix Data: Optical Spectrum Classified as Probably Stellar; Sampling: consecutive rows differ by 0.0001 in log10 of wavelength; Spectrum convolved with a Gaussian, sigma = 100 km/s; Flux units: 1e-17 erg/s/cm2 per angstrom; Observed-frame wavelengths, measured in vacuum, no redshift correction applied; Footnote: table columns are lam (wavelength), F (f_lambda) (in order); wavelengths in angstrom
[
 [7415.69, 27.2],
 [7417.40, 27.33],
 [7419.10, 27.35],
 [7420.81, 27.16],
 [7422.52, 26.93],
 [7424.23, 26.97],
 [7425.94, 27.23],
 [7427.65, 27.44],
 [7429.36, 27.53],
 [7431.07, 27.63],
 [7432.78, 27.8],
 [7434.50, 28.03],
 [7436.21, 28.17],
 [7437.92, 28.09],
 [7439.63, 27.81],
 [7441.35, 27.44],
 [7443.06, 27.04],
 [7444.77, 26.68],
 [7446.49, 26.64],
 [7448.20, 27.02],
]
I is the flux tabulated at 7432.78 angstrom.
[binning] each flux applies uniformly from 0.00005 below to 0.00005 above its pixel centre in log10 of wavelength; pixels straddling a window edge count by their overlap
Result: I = 27.8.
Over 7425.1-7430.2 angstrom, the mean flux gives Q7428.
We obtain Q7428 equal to 27.4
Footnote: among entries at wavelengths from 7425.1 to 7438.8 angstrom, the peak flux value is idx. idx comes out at 28.17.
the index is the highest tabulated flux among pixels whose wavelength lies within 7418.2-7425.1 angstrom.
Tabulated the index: 27.35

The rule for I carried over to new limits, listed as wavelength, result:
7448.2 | 27.02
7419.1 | 27.35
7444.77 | 26.68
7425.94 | 27.23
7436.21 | 28.17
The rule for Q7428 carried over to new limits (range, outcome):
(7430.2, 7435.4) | 27.8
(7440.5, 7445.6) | 27.1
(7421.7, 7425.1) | 26.9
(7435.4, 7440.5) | 28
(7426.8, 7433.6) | 27.6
